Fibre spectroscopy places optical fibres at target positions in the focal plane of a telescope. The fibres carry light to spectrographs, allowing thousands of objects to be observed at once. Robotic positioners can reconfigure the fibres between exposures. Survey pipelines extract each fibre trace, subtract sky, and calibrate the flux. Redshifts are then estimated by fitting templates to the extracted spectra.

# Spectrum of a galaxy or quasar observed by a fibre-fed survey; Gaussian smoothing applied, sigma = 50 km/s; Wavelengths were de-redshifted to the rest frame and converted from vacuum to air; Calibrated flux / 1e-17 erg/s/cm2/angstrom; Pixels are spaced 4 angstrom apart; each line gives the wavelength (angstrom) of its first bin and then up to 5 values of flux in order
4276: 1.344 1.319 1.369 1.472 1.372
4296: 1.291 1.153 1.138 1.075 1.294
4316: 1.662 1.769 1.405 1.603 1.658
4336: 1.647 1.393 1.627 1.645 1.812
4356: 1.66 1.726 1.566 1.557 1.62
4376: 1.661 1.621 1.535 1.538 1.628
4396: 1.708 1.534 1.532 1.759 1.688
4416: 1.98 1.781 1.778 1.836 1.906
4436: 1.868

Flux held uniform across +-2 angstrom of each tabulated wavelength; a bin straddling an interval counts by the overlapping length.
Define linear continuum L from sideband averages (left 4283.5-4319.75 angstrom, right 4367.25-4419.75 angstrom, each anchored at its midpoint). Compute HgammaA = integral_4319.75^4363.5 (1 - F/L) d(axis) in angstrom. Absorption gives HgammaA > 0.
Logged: -4.5 angstrom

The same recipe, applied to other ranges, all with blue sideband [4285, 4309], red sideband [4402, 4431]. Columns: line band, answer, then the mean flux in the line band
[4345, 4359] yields -1.92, 1.7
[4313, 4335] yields -3.66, 1.61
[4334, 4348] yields -1.15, 1.57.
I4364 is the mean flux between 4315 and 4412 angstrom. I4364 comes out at 1.62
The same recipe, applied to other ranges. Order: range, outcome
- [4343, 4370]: 1.66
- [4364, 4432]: 1.68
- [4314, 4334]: 1.62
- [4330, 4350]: 1.59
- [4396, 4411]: 1.63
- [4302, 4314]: 1.17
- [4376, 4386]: 1.59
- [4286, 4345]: 1.43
